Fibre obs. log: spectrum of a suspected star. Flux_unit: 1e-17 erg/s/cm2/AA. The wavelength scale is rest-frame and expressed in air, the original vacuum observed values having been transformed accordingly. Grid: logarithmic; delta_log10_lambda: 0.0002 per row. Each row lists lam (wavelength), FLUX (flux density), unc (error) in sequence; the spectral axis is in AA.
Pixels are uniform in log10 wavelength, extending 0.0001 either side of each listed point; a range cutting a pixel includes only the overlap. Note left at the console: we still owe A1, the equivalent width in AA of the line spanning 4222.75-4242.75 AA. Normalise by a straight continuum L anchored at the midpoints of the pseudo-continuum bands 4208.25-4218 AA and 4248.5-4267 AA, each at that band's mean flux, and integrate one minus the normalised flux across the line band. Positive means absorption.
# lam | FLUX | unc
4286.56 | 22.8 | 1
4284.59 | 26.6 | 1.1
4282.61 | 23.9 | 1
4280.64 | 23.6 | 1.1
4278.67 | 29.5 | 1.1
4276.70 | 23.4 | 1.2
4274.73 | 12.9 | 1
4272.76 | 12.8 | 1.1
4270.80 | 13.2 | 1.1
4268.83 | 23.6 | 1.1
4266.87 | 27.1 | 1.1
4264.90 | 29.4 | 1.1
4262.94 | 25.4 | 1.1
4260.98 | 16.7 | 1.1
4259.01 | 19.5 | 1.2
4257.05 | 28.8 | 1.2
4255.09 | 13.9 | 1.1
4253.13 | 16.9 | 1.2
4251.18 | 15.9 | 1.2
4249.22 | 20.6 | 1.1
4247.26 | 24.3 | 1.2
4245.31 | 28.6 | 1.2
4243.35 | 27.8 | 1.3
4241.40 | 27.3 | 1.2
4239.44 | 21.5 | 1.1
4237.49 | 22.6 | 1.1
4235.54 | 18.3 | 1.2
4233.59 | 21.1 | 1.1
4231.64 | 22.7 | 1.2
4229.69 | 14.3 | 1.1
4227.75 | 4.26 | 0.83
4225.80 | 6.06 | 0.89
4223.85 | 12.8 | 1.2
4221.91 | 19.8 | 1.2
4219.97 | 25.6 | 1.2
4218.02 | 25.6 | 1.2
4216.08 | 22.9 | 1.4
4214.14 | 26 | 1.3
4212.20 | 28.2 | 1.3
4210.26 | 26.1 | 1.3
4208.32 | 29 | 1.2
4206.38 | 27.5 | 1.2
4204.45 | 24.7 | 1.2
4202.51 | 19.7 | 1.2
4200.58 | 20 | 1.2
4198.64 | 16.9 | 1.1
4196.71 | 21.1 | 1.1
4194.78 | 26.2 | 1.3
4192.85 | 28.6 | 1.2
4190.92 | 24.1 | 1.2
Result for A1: 5.4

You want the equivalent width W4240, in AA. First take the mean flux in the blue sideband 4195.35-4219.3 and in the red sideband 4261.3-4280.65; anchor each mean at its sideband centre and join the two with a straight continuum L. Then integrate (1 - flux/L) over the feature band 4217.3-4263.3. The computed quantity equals 5.9 AA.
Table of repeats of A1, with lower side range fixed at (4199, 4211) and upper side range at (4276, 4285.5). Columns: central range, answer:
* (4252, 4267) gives 1.91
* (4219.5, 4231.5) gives 5.16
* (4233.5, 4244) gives 0.67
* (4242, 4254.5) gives 1.31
